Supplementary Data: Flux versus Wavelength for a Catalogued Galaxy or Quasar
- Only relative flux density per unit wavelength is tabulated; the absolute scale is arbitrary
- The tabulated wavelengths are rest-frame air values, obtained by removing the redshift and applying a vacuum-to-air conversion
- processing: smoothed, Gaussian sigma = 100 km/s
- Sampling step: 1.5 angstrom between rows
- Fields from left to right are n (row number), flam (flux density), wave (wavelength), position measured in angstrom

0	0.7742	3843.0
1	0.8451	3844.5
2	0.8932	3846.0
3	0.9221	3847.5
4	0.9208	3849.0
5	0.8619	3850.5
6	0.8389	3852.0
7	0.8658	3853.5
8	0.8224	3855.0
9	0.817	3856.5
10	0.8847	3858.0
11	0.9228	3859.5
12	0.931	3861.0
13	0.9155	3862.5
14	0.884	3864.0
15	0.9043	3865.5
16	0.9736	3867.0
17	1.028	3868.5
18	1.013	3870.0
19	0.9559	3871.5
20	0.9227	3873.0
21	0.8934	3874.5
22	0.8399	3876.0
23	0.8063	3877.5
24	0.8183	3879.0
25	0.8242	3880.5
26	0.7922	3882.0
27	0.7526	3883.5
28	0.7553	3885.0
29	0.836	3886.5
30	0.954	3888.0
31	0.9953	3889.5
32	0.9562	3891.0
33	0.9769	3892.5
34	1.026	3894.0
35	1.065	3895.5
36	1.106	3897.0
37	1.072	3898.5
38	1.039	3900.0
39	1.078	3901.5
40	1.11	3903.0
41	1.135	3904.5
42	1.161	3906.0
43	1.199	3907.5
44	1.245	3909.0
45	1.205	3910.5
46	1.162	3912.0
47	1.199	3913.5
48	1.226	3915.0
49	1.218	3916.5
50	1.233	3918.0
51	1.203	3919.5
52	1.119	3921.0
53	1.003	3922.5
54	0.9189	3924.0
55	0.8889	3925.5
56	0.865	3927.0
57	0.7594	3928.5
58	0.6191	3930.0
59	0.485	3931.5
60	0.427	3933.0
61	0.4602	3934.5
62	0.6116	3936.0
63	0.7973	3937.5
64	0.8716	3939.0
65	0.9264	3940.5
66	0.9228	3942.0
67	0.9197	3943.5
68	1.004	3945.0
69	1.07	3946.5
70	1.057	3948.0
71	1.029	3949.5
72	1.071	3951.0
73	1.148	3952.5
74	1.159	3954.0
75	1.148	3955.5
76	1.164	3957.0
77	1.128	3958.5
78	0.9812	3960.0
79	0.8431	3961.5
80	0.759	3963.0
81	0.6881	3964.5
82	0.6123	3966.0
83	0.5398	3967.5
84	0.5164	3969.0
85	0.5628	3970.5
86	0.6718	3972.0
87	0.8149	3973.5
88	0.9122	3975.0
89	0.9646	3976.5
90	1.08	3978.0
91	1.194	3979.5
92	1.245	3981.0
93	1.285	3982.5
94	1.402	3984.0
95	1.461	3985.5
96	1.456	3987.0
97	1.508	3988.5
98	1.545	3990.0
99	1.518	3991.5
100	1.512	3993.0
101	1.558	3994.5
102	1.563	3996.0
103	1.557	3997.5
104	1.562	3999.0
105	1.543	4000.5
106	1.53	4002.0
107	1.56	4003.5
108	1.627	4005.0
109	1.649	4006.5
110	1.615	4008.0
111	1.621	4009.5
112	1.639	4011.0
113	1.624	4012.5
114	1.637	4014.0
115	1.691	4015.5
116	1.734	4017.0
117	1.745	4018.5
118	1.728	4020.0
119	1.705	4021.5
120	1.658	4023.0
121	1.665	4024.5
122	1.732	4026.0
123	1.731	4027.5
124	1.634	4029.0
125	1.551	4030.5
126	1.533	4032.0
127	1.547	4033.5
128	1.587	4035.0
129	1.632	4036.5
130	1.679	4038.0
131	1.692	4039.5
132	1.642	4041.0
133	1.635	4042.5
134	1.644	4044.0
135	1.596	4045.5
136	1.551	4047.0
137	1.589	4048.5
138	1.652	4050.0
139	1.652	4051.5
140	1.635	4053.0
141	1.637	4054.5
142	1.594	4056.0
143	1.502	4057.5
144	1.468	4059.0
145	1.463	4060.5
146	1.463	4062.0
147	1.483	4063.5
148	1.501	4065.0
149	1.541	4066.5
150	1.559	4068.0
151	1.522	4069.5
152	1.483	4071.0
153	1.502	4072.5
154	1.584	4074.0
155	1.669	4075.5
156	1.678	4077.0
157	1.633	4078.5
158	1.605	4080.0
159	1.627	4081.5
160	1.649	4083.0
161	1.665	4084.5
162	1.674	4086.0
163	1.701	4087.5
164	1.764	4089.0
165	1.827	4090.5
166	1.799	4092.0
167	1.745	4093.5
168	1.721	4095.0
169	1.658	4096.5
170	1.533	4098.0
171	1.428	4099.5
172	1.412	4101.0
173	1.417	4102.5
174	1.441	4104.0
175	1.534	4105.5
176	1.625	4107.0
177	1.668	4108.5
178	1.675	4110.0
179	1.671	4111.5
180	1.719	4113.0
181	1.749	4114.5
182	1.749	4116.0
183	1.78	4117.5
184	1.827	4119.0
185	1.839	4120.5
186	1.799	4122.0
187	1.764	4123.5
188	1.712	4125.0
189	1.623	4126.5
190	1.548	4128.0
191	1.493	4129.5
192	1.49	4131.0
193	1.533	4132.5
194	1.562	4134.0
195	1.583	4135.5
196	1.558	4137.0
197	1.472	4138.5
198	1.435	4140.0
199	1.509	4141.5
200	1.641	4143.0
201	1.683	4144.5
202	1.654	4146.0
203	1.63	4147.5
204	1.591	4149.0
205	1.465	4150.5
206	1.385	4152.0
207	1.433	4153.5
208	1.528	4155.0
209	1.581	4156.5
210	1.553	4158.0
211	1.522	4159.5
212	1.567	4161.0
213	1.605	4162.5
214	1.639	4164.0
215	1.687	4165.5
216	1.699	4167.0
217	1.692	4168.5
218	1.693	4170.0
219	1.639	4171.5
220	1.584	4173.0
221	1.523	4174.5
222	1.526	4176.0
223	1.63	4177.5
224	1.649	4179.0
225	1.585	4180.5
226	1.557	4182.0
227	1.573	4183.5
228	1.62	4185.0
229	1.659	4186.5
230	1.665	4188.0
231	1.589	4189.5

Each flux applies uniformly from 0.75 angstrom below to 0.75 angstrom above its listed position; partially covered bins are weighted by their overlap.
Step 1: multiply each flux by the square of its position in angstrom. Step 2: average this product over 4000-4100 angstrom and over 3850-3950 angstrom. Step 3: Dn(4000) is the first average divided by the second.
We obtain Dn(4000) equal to 1.85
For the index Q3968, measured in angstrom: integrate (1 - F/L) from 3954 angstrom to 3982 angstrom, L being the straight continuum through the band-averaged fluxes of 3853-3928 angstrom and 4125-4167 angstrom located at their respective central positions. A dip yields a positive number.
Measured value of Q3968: 6.6 angstrom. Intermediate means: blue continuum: 0.99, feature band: 0.89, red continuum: 1.56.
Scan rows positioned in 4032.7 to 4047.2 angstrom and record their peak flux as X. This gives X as 1.692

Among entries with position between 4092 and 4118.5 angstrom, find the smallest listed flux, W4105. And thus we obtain 1.412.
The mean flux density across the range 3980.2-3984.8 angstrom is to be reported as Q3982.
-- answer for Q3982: 1.31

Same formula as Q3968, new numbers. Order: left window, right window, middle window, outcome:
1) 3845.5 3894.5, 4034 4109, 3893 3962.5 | 5.52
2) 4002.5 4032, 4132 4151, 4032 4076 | 1.47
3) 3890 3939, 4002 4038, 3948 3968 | 4.74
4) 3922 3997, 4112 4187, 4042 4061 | -4.33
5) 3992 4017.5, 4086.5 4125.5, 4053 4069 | 1.12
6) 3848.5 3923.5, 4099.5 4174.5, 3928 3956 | 6.55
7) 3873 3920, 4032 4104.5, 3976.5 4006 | -2.28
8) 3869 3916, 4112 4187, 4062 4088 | -2.76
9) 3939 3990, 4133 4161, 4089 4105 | -2.38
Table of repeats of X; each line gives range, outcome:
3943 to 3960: 1.164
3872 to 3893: 0.9953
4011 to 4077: 1.745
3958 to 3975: 1.128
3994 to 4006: 1.627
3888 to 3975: 1.245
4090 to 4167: 1.839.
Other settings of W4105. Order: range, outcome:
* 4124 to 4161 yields 1.385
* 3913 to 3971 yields 0.427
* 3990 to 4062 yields 1.463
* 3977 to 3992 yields 1.08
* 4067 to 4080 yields 1.483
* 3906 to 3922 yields 1.119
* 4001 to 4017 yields 1.53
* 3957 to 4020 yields 0.5164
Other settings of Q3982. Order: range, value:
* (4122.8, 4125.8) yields 1.74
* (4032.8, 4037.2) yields 1.59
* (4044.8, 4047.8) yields 1.57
